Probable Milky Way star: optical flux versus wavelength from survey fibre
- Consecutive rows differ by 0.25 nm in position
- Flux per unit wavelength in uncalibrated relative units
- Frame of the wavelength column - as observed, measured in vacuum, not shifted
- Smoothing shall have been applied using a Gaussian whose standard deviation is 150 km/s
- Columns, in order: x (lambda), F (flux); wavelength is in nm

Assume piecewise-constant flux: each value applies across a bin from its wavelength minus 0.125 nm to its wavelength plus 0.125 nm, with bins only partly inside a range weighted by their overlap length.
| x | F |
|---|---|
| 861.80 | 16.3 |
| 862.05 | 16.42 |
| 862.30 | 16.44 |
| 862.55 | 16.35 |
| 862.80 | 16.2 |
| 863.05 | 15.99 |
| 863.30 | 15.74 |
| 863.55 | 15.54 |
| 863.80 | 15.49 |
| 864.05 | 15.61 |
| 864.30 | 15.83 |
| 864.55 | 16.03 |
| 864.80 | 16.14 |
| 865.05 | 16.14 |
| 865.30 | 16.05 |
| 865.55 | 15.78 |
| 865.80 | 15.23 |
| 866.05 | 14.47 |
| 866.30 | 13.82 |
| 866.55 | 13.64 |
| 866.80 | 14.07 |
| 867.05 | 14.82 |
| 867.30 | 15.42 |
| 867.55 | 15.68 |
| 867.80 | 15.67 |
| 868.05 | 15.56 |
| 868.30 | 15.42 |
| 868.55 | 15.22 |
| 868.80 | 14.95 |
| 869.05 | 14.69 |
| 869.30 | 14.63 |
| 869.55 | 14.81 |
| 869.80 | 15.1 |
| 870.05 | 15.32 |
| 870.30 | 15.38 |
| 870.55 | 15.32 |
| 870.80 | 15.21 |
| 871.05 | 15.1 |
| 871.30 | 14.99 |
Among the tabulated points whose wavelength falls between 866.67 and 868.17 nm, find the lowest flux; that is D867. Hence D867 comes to 14.07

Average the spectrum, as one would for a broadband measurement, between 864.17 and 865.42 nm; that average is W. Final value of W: 16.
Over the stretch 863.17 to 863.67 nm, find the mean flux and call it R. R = 15.6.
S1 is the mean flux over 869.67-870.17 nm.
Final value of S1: 15.2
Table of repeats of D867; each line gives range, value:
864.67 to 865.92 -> 15.23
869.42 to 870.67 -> 14.81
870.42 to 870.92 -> 15.21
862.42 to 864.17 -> 15.49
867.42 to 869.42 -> 14.63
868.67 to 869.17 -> 14.69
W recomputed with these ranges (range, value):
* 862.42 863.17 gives 16.2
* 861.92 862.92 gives 16.4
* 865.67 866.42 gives 14.5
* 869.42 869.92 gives 15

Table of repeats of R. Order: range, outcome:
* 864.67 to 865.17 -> 16.1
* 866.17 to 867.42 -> 14.4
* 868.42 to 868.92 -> 15.1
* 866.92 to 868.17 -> 15.4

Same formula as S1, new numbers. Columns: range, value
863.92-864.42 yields 15.7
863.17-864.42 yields 15.6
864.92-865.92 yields 15.8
